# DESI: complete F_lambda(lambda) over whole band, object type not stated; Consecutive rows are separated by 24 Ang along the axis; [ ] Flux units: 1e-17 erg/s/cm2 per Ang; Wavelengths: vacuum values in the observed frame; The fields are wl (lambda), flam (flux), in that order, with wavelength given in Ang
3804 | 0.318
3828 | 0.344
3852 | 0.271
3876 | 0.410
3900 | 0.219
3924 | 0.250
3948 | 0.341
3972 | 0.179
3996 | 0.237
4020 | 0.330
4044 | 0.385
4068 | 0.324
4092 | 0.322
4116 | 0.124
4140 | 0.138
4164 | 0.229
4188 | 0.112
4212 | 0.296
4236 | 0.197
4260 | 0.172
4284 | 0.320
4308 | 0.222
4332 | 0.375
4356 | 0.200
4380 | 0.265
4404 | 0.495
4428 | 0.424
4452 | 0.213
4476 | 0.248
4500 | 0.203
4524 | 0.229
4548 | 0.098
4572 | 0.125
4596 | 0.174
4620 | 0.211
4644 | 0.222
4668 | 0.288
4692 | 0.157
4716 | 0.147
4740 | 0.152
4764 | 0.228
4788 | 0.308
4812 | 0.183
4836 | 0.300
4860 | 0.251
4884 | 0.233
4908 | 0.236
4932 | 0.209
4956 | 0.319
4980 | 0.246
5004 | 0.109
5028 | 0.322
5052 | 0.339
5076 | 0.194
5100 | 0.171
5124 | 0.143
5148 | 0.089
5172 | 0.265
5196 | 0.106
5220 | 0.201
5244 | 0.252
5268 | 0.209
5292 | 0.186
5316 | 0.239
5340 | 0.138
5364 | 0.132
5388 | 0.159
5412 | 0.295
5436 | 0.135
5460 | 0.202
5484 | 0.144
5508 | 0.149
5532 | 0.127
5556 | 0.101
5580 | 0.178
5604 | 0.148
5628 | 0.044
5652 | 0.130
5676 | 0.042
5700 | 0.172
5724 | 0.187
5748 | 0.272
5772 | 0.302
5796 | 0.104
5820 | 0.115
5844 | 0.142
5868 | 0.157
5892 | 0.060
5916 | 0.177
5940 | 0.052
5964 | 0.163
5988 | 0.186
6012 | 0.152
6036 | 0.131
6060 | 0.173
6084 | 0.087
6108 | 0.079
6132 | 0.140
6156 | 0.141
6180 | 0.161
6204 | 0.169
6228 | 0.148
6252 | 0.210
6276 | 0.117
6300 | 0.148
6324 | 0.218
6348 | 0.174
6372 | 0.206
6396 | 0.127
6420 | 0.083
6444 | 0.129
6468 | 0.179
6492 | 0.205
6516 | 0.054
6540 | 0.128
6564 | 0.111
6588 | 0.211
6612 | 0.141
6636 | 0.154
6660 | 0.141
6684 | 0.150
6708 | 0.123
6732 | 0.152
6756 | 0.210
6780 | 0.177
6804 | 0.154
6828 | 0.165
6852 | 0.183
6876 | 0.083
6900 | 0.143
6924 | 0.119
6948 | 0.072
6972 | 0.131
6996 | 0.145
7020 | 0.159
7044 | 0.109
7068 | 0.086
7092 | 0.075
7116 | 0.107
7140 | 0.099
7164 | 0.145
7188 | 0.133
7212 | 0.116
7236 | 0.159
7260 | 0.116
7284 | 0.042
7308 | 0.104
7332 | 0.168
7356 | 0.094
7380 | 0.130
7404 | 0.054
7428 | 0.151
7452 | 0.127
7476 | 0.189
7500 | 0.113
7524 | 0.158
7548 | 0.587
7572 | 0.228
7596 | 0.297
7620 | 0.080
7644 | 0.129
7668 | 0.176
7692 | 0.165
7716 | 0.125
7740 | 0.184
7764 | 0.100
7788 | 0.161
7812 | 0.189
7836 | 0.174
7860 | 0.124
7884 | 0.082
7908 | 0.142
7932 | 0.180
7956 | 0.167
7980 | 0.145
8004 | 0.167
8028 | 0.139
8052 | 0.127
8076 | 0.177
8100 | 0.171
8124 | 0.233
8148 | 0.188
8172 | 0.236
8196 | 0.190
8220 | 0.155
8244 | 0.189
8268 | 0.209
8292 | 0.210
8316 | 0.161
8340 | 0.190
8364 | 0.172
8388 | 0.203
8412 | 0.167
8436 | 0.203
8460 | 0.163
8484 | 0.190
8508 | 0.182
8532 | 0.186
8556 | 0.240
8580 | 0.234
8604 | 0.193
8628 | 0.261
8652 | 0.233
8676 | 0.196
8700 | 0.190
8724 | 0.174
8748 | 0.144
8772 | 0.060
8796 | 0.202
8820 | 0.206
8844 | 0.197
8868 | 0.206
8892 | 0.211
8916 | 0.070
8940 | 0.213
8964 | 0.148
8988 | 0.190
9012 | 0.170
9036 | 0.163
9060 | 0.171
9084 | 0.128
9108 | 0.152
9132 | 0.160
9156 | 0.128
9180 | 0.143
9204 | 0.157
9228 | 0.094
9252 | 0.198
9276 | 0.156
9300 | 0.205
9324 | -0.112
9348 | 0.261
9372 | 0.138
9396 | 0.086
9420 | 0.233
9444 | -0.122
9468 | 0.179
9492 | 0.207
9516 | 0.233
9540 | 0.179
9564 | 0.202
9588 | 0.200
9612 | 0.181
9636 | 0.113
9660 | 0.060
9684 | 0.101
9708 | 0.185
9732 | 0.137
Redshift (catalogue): 1.03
